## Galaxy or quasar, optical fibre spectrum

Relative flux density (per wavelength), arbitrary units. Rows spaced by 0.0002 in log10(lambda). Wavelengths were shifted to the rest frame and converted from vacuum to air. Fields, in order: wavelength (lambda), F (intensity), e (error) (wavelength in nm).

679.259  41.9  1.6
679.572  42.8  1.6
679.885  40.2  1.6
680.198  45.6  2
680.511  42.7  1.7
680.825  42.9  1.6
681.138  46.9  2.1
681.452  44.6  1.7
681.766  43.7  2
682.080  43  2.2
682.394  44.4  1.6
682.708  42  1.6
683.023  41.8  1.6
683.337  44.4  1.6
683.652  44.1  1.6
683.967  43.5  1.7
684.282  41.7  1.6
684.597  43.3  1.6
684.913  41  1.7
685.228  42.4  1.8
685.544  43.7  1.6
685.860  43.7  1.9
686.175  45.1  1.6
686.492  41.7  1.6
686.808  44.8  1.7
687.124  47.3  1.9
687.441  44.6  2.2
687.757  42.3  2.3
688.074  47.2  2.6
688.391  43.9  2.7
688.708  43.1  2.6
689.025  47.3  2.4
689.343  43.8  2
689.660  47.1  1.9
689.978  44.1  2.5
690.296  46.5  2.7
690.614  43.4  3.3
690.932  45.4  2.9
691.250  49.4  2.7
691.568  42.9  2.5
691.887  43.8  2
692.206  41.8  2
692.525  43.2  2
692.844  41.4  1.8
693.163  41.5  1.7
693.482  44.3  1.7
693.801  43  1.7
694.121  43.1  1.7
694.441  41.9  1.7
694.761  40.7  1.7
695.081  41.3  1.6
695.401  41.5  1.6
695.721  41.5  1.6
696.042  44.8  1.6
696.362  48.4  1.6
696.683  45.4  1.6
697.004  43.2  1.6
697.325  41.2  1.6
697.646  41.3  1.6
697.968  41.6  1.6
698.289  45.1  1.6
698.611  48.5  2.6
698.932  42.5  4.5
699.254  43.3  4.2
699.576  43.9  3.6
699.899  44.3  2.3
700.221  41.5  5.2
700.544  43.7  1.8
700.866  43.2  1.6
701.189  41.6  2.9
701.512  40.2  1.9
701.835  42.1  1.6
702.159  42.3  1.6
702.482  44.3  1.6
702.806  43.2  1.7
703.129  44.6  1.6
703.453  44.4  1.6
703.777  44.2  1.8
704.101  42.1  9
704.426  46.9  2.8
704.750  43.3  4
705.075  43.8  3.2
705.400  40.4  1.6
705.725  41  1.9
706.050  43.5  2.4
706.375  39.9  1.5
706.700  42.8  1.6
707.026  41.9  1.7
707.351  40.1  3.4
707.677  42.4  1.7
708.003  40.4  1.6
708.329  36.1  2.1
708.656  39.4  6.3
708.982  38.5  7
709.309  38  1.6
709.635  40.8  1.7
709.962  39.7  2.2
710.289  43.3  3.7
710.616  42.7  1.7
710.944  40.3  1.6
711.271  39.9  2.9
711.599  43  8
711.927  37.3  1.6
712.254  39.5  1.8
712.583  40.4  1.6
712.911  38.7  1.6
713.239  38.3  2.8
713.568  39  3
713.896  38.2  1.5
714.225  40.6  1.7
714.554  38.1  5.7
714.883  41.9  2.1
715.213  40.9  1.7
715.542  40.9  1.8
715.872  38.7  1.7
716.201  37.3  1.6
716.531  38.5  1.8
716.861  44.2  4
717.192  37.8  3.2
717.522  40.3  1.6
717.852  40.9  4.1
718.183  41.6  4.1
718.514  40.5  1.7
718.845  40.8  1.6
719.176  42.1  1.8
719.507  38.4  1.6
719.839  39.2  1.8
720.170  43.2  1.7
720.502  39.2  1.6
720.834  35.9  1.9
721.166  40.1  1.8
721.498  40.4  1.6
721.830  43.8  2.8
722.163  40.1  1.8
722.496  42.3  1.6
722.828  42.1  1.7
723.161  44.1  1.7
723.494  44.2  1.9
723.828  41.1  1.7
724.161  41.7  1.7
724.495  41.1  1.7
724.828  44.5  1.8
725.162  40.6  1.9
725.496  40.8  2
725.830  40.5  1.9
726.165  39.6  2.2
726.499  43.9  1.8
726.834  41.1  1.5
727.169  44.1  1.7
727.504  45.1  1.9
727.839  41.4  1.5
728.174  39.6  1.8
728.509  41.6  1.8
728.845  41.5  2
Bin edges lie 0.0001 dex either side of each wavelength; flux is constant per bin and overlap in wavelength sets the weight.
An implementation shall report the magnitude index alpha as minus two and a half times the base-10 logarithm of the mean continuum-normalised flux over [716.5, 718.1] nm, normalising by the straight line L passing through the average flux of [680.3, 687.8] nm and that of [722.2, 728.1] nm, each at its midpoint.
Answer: 0.05 mag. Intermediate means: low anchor 43.6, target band 40.6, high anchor 42.2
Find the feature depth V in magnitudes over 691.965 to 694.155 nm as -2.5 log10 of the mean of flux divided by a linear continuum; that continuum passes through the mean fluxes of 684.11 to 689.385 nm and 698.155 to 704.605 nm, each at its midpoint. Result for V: 0.03 mag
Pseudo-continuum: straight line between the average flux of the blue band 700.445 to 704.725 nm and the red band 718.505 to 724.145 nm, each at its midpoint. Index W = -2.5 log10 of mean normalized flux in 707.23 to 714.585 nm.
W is 0.07 mag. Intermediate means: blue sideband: 43.3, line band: 39.8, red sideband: 41.1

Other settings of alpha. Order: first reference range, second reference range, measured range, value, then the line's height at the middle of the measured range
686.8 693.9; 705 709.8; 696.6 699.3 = -0.02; 42.7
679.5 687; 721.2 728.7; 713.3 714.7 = 0.09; 42.3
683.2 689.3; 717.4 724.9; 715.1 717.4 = 0.05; 41.6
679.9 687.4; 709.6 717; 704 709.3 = -0.01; 40.9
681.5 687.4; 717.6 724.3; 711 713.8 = 0.06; 41.6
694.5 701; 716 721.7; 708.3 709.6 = 0.08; 41.6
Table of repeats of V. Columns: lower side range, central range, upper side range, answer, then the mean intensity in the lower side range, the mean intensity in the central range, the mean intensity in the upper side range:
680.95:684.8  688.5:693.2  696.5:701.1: -0.02 mag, 43.6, 44.4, 43.5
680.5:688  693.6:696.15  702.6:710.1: 0.01 mag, 43.6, 42.2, 41.6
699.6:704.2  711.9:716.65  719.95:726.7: 0.08 mag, 43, 39.3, 41.4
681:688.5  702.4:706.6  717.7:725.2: -0.02 mag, 43.8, 43.2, 41.2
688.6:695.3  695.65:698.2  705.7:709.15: -0.02 mag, 43.7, 43.5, 40.5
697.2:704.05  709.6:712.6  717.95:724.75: 0.04 mag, 43.2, 40.7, 41.1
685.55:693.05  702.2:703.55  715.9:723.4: -0.03 mag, 44.5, 44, 40.6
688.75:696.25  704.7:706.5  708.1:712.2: -0.03 mag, 43.7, 41.9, 39.9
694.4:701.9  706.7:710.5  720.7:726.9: 0.06 mag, 43.1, 40.2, 41.5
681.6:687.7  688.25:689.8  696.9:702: -0.04 mag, 43.5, 45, 42.9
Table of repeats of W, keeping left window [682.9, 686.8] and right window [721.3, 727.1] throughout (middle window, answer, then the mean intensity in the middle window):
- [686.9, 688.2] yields -0.056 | 45.3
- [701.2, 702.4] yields 0.022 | 41.7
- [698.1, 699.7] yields -0.049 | 44.6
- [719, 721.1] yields 0.062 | 39.7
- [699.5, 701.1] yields -0.014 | 43.2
